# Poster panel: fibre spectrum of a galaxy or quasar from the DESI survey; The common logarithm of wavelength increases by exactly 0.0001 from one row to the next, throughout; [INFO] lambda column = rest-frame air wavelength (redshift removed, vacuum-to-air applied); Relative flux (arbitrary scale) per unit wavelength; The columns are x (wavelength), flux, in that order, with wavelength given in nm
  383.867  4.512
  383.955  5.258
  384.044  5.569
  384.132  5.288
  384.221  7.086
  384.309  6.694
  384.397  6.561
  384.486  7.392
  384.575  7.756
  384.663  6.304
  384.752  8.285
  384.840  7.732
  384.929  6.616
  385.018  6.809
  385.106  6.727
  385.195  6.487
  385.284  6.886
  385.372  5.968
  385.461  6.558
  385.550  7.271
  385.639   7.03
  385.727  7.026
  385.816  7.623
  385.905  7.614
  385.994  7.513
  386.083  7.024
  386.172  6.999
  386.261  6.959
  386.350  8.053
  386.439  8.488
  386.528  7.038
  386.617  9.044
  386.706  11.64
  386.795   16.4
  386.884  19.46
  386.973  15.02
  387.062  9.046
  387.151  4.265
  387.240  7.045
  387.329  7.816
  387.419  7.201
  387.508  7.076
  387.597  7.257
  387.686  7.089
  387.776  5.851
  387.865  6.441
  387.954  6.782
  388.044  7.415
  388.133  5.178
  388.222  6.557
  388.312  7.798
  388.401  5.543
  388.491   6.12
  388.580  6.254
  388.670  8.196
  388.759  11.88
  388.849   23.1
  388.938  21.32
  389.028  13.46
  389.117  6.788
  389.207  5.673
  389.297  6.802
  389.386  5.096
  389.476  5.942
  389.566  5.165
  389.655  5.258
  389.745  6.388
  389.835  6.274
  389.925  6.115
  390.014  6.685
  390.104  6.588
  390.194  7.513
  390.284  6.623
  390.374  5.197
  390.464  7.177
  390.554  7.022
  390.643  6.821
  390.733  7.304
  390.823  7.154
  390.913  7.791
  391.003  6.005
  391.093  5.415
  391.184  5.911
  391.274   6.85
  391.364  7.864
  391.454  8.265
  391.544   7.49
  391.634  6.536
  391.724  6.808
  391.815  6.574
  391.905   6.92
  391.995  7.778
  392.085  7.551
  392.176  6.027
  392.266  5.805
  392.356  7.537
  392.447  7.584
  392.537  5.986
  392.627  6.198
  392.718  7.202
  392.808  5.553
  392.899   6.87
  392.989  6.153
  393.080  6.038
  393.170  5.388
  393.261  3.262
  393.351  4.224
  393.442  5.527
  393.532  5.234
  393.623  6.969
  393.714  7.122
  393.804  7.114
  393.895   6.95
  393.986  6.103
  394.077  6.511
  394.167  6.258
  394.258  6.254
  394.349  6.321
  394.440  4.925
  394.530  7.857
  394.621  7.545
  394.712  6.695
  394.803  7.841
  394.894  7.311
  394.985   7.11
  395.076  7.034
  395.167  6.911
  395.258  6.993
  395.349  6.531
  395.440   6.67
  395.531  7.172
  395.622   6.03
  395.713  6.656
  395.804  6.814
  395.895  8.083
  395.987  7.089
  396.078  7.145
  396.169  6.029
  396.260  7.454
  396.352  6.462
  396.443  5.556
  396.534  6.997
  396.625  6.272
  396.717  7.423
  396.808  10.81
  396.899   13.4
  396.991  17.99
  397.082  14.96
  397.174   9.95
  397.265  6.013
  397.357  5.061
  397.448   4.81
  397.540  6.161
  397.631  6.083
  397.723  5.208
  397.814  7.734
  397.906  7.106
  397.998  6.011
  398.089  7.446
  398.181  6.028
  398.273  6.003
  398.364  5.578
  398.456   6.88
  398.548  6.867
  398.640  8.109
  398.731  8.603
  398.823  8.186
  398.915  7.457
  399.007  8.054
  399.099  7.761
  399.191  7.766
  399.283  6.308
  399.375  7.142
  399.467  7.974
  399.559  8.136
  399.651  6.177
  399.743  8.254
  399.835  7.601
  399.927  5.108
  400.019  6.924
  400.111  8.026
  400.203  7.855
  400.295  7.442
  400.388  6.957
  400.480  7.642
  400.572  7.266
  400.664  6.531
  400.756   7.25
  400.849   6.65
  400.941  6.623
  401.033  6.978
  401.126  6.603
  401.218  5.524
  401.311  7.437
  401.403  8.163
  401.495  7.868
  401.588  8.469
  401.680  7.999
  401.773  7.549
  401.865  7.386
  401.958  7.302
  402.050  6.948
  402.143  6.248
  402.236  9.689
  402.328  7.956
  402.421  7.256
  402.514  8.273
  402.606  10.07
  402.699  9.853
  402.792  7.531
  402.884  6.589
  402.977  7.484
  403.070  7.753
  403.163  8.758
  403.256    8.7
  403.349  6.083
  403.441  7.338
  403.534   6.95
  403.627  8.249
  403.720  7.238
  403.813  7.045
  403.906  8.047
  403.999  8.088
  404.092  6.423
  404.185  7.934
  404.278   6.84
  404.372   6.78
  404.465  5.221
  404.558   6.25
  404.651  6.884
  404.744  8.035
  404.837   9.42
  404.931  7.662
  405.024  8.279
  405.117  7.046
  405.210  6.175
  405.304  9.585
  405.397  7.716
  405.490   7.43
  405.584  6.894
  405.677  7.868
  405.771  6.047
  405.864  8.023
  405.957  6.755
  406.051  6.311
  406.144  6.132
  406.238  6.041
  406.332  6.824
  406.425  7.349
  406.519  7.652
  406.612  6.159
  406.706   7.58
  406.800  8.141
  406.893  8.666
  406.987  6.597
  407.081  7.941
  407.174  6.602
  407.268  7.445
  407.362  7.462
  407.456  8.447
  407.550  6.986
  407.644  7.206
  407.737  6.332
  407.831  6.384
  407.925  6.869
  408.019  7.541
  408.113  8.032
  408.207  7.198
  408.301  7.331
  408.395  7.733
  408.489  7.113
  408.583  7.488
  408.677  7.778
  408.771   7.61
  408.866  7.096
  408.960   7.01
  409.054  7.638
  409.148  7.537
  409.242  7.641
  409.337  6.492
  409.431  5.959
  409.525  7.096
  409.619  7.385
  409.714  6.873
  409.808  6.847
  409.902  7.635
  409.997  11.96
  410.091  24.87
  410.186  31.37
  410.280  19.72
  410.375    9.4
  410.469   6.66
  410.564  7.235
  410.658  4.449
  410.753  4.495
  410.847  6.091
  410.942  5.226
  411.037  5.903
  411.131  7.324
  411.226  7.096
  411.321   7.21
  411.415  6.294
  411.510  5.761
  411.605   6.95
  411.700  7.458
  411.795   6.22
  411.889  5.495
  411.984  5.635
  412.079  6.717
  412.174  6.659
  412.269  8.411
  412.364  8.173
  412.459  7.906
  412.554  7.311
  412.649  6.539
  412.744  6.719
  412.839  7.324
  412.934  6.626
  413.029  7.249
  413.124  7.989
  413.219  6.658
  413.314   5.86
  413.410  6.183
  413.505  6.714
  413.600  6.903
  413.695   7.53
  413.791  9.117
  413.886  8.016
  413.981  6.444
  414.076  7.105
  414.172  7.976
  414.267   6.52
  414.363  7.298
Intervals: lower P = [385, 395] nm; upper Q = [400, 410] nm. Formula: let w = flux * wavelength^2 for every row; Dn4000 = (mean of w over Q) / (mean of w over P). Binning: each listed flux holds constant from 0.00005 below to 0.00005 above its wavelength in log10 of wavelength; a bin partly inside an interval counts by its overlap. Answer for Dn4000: 1.08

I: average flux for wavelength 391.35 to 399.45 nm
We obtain 7.06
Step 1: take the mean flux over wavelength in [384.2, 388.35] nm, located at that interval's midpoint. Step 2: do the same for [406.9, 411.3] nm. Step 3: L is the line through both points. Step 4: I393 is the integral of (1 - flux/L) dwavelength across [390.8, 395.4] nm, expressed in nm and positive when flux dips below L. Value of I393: 0.80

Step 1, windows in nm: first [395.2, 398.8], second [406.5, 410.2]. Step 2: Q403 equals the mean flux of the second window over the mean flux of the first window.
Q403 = 1.1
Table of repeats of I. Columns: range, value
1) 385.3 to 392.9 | 7.71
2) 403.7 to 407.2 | 7.26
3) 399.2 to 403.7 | 7.48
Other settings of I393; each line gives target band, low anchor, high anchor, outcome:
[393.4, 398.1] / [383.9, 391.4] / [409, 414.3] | 0.315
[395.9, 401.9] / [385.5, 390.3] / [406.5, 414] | 0.410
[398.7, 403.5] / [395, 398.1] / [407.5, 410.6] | 0.351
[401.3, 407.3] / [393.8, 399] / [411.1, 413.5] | -0.338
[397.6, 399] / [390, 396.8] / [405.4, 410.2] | 0.035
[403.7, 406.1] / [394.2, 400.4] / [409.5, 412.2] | 0.241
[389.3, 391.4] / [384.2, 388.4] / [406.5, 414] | 0.363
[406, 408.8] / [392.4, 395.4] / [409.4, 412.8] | 0.267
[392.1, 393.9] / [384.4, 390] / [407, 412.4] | 0.428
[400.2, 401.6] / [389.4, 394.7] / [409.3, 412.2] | 0.056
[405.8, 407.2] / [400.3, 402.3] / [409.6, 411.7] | 0.223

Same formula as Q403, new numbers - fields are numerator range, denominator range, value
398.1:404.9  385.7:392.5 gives 0.94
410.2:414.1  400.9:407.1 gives 0.99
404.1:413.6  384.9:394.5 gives 1.04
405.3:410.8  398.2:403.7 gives 1.10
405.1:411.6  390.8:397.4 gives 1.12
